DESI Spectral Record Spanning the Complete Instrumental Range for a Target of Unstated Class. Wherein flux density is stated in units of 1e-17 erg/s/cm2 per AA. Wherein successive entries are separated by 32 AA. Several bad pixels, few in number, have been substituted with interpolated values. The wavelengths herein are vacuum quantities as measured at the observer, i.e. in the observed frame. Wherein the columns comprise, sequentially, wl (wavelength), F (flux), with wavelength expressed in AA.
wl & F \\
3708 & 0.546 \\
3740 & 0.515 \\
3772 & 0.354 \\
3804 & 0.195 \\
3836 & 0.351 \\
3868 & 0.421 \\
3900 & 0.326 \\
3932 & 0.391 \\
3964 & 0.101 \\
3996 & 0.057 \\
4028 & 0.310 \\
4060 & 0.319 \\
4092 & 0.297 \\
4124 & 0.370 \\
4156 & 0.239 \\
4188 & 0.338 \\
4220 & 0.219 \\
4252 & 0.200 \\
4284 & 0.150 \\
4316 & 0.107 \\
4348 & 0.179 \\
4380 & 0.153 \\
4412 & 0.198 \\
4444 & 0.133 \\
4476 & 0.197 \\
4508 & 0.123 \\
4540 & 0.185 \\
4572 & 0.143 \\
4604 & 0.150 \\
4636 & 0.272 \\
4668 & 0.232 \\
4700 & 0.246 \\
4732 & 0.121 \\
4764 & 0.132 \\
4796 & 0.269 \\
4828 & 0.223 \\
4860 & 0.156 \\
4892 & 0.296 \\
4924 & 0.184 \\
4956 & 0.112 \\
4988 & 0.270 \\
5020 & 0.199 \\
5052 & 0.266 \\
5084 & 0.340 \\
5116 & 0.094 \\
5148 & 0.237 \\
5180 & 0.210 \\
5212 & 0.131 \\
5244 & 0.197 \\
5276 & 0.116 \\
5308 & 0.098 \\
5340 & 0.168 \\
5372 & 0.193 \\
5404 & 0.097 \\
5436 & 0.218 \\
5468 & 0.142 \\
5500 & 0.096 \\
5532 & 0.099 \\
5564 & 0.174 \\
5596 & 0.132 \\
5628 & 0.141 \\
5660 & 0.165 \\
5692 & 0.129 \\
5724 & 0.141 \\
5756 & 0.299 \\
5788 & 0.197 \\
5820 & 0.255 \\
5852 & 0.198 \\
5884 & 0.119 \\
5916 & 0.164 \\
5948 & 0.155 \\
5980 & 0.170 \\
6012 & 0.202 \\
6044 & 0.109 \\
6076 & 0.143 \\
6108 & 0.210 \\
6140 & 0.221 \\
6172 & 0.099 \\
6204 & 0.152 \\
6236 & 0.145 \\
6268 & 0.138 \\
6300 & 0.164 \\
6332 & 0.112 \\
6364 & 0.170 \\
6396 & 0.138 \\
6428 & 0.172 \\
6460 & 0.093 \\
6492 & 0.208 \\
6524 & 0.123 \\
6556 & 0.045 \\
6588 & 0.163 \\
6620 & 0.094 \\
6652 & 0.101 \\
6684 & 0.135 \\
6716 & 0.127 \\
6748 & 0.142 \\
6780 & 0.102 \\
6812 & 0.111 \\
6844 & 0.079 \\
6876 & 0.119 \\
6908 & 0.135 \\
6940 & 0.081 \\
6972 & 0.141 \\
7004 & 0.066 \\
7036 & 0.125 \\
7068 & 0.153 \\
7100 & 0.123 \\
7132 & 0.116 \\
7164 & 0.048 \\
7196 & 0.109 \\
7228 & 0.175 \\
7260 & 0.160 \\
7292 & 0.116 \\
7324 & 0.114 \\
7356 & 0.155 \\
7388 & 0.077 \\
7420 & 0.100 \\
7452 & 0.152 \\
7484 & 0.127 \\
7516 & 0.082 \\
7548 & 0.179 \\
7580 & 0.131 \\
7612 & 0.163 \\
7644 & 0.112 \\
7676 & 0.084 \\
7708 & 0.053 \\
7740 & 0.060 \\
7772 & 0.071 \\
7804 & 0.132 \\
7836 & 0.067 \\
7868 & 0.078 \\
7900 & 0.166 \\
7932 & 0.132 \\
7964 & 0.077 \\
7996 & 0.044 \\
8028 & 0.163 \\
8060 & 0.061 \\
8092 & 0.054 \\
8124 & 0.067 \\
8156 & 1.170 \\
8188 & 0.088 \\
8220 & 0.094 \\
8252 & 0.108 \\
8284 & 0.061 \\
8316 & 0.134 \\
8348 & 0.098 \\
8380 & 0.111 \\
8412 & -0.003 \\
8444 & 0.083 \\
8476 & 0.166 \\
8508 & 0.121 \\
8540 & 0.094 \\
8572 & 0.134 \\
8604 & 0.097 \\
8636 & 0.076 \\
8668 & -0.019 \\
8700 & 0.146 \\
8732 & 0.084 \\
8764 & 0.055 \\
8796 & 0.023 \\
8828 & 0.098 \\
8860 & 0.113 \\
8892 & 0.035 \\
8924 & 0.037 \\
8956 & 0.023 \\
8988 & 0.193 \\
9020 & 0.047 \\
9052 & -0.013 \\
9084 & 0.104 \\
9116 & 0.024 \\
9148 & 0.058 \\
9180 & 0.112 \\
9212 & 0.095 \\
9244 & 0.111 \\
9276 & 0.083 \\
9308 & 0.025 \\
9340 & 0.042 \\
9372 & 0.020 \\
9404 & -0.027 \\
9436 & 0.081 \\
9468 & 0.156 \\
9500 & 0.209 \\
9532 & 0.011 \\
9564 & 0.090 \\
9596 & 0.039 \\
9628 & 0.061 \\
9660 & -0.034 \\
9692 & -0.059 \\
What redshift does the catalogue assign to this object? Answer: 1.19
